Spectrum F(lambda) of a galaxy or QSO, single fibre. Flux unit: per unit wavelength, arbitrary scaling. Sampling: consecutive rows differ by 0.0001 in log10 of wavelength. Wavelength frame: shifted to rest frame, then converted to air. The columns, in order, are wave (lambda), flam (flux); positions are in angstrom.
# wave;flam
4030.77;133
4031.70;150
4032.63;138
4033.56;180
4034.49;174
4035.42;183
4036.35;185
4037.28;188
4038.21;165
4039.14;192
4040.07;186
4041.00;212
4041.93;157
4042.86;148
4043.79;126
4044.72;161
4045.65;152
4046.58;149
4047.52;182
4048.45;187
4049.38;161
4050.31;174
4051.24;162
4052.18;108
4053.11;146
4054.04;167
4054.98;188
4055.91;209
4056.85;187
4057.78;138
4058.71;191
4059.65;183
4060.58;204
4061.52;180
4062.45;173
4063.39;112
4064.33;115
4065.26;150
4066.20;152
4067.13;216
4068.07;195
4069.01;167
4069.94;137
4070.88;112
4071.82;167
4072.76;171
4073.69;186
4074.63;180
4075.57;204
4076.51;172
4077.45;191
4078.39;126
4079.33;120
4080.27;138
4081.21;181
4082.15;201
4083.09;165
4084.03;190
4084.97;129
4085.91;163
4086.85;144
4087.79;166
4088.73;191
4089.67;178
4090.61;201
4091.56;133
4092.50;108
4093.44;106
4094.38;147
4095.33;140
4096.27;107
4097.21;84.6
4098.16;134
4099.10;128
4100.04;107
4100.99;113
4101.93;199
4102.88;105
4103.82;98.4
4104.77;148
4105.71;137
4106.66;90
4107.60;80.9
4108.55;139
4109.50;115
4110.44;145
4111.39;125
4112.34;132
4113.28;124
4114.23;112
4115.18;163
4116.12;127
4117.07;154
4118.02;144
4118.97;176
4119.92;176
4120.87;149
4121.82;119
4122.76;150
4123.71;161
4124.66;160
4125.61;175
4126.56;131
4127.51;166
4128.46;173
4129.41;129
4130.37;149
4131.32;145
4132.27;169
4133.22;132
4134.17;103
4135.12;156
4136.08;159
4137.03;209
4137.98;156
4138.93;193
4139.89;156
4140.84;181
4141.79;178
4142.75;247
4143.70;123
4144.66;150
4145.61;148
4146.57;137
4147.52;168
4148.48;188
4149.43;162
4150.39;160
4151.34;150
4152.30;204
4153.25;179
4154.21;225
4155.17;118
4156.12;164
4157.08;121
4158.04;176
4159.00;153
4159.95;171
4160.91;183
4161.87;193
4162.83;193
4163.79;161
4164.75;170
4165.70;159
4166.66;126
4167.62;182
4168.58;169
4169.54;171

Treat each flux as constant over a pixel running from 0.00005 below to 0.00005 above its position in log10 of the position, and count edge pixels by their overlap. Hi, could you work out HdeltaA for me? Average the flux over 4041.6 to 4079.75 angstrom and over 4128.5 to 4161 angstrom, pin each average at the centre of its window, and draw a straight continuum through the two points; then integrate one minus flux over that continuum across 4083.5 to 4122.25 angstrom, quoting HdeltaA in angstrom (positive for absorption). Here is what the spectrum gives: 6.2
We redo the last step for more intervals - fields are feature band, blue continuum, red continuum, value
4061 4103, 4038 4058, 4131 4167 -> 3.22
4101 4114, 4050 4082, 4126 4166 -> 3.10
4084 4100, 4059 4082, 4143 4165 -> 2.24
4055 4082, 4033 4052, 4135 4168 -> 0.42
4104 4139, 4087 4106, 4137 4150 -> 2.34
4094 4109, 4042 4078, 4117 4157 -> 3.76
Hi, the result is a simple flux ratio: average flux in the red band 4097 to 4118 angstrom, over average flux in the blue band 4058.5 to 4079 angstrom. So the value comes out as 0.8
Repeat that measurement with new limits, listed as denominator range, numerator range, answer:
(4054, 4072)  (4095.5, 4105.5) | 0.74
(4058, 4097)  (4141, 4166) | 1.05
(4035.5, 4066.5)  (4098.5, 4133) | 0.84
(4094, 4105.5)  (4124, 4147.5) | 1.27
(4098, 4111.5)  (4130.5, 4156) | 1.33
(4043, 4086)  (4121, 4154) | 0.98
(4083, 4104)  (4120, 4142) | 1.11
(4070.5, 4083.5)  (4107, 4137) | 0.87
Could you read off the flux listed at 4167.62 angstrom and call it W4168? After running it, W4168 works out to 182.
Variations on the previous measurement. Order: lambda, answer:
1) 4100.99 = 113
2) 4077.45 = 191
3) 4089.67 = 178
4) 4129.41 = 129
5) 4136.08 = 159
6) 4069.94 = 137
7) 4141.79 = 178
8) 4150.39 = 160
